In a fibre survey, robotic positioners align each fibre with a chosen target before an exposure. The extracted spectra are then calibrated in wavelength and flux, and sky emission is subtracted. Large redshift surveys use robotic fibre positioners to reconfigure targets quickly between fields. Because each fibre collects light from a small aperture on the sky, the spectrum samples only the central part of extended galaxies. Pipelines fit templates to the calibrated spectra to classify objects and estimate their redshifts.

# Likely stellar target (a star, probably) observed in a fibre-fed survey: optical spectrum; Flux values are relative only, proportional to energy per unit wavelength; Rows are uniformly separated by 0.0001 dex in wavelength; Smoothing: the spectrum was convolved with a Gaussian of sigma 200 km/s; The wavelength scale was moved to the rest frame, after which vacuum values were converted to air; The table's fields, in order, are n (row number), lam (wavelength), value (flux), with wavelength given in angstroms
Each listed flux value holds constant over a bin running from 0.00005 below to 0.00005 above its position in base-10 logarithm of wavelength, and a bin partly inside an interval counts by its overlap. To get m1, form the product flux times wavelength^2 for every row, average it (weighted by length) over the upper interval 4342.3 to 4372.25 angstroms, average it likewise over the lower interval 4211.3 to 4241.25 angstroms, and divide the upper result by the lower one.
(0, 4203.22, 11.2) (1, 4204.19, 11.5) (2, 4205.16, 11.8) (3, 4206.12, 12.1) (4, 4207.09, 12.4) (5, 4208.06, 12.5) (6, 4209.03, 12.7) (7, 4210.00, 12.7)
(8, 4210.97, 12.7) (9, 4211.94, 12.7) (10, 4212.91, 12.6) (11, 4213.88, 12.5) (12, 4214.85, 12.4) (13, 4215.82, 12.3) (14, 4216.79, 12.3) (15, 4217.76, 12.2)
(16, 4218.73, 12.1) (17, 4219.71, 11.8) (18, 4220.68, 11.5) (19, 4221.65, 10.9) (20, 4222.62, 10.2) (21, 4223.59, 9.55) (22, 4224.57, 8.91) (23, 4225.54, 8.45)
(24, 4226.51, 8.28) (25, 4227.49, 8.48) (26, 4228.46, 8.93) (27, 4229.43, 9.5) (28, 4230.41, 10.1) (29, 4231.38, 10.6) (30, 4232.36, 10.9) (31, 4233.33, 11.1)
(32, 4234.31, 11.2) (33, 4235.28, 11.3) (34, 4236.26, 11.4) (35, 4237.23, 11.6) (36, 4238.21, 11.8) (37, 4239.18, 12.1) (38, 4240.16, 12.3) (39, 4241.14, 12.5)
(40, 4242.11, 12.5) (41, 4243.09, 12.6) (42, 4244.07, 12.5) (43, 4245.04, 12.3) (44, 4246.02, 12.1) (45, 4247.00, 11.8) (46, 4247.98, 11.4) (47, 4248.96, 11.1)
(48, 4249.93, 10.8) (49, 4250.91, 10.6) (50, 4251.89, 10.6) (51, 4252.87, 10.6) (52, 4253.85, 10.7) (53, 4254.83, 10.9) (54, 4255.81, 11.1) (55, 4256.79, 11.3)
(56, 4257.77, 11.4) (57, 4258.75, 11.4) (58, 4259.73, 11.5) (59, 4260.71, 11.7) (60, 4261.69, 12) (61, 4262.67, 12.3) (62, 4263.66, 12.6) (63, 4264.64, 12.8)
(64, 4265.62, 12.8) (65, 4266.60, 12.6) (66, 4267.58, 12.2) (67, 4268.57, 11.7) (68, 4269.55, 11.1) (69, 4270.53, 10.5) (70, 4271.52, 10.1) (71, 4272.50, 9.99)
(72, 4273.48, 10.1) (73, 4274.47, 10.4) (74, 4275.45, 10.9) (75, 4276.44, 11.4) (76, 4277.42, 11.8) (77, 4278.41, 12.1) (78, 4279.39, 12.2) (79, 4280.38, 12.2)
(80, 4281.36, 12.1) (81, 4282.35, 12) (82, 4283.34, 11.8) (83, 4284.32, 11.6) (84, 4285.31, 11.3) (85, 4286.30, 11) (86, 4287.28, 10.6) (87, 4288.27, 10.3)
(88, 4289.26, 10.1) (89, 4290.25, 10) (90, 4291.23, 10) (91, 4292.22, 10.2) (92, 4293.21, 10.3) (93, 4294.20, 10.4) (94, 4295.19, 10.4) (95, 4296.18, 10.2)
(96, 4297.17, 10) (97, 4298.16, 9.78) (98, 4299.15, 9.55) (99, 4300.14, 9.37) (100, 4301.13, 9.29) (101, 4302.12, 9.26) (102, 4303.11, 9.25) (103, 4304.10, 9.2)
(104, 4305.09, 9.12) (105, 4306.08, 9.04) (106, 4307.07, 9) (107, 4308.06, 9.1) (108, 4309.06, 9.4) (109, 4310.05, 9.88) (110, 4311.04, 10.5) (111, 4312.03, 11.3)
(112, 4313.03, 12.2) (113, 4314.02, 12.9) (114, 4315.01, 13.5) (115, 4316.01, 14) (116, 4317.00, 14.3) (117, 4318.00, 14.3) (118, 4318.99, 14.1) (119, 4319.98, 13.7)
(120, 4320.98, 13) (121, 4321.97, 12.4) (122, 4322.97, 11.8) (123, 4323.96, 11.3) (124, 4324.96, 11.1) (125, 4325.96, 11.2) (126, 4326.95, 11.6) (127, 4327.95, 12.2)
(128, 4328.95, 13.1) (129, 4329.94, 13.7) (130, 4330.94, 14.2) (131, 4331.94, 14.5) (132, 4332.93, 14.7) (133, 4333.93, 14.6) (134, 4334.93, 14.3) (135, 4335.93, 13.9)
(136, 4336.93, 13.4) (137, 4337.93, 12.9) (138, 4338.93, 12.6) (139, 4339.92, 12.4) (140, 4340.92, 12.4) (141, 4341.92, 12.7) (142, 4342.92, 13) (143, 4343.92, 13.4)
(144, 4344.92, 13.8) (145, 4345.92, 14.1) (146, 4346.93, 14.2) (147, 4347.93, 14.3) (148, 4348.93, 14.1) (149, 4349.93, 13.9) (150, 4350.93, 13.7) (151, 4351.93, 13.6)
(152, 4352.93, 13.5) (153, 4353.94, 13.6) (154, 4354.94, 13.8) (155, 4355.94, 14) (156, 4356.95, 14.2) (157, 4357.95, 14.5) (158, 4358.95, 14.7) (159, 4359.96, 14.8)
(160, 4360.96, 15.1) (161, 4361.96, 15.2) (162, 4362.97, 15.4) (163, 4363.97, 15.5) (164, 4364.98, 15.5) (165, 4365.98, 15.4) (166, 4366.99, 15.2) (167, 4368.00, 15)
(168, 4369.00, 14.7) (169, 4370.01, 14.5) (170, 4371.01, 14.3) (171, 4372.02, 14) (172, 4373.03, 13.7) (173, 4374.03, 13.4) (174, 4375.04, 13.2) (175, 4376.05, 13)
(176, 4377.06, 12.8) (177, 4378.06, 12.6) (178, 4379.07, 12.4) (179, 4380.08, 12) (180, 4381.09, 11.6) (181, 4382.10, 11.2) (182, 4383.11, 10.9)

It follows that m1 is 1.38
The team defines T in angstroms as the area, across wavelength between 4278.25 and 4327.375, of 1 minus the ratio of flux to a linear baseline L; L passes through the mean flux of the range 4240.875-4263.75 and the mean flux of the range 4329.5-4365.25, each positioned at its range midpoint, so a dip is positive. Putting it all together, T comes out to 6.89 angstroms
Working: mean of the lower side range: 11.6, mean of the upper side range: 14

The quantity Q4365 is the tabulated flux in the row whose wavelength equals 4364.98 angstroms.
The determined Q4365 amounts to 15.5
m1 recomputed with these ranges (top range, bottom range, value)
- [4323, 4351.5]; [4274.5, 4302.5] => 1.26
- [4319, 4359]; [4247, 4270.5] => 1.20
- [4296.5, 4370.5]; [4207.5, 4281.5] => 1.17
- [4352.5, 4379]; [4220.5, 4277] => 1.36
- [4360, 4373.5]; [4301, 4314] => 1.55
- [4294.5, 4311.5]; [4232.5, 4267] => 0.84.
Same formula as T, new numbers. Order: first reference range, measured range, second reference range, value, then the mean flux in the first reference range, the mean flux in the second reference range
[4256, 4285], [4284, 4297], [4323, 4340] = 1.7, 11.6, 13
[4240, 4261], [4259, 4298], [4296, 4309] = -3.1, 11.5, 9.38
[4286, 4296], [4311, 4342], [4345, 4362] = -1.3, 10.3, 14.2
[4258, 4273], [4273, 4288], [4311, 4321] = 0.9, 11.7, 13.2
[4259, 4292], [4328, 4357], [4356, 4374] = 0.5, 11.4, 14.8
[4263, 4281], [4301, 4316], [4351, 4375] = 2.8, 11.5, 14.5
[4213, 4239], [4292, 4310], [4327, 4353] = 4.3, 10.8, 13.6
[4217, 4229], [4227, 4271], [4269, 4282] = -3.1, 10.2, 11.2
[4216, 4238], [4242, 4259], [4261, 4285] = -0.5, 10.6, 11.6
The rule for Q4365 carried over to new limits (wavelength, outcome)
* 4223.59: 9.55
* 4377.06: 12.8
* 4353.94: 13.6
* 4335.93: 13.9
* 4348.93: 14.1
